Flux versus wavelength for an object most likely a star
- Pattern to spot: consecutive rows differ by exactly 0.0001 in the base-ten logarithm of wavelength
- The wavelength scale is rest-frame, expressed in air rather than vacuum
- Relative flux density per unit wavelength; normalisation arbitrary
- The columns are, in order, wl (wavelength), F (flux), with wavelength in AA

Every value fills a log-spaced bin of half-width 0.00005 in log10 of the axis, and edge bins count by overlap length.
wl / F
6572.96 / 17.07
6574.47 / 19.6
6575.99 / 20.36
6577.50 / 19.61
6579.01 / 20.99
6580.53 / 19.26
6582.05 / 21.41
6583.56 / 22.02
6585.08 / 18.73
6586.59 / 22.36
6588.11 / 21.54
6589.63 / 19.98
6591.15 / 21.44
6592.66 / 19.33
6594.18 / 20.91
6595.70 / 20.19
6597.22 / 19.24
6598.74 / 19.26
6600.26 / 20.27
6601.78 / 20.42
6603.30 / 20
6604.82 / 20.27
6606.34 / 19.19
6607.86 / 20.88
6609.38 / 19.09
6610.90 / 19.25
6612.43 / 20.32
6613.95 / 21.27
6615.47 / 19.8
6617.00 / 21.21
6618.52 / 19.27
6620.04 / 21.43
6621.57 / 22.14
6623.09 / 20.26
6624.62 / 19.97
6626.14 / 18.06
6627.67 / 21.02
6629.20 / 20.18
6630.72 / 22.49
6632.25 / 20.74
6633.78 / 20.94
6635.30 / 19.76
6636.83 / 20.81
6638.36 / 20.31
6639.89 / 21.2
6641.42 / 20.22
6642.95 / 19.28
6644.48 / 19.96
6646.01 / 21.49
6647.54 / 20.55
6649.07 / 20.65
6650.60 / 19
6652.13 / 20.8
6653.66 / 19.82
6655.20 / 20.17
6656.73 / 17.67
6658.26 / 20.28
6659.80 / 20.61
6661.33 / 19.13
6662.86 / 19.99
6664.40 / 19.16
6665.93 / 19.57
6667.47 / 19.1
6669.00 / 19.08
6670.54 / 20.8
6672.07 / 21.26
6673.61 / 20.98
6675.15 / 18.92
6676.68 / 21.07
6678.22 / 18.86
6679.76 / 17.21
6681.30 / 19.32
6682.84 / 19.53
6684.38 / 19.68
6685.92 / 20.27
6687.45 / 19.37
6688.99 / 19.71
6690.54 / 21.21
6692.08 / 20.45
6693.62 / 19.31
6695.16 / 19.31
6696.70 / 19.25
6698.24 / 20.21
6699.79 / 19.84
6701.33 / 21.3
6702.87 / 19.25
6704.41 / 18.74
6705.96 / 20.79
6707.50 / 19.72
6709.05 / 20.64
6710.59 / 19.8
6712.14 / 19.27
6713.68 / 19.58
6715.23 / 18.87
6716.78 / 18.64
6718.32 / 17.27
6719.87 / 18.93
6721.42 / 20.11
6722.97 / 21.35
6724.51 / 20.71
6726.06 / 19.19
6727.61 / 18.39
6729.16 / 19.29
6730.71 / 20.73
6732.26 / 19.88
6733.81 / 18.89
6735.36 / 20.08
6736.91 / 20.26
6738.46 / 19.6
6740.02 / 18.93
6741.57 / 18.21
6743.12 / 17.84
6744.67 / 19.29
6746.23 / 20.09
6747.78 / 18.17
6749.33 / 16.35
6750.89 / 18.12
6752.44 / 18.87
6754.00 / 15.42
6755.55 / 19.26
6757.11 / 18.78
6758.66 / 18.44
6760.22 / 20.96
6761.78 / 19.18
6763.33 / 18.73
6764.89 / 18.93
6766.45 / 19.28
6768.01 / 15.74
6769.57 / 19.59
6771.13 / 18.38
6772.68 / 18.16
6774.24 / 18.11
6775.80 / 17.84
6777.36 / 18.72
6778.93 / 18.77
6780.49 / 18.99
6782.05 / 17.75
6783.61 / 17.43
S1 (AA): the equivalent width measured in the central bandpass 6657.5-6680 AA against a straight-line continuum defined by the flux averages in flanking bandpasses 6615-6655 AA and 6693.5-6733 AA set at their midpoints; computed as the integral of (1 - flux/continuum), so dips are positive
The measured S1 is 0.3 AA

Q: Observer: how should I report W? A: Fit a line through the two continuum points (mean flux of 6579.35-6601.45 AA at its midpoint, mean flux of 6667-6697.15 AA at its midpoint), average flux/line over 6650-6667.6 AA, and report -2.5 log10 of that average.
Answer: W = 0.02 mag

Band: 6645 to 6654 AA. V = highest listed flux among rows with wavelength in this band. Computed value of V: 21.49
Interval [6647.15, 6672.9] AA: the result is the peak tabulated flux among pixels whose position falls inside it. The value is 21.26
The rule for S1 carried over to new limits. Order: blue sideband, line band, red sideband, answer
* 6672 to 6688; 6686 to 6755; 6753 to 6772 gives -0.91 AA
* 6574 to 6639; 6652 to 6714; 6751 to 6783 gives -0.98 AA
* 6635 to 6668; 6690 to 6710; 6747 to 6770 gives -0.76 AA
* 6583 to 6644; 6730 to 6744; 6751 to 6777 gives -0.41 AA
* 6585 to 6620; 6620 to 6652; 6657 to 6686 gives -0.83 AA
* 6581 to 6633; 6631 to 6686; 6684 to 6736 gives 0.25 AA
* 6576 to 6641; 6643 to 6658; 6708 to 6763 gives -0.01 AA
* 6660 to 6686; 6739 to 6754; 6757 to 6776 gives 0.45 AA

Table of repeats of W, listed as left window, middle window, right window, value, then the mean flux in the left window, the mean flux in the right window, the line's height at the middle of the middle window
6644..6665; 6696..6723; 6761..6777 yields -0.02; 20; 18.4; 19.2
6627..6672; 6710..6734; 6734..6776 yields -0.02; 20.2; 18.6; 19.1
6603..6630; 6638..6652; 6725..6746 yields -0.02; 20.2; 19.3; 20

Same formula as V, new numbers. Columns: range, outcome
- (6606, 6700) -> 22.49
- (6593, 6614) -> 21.27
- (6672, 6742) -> 21.35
